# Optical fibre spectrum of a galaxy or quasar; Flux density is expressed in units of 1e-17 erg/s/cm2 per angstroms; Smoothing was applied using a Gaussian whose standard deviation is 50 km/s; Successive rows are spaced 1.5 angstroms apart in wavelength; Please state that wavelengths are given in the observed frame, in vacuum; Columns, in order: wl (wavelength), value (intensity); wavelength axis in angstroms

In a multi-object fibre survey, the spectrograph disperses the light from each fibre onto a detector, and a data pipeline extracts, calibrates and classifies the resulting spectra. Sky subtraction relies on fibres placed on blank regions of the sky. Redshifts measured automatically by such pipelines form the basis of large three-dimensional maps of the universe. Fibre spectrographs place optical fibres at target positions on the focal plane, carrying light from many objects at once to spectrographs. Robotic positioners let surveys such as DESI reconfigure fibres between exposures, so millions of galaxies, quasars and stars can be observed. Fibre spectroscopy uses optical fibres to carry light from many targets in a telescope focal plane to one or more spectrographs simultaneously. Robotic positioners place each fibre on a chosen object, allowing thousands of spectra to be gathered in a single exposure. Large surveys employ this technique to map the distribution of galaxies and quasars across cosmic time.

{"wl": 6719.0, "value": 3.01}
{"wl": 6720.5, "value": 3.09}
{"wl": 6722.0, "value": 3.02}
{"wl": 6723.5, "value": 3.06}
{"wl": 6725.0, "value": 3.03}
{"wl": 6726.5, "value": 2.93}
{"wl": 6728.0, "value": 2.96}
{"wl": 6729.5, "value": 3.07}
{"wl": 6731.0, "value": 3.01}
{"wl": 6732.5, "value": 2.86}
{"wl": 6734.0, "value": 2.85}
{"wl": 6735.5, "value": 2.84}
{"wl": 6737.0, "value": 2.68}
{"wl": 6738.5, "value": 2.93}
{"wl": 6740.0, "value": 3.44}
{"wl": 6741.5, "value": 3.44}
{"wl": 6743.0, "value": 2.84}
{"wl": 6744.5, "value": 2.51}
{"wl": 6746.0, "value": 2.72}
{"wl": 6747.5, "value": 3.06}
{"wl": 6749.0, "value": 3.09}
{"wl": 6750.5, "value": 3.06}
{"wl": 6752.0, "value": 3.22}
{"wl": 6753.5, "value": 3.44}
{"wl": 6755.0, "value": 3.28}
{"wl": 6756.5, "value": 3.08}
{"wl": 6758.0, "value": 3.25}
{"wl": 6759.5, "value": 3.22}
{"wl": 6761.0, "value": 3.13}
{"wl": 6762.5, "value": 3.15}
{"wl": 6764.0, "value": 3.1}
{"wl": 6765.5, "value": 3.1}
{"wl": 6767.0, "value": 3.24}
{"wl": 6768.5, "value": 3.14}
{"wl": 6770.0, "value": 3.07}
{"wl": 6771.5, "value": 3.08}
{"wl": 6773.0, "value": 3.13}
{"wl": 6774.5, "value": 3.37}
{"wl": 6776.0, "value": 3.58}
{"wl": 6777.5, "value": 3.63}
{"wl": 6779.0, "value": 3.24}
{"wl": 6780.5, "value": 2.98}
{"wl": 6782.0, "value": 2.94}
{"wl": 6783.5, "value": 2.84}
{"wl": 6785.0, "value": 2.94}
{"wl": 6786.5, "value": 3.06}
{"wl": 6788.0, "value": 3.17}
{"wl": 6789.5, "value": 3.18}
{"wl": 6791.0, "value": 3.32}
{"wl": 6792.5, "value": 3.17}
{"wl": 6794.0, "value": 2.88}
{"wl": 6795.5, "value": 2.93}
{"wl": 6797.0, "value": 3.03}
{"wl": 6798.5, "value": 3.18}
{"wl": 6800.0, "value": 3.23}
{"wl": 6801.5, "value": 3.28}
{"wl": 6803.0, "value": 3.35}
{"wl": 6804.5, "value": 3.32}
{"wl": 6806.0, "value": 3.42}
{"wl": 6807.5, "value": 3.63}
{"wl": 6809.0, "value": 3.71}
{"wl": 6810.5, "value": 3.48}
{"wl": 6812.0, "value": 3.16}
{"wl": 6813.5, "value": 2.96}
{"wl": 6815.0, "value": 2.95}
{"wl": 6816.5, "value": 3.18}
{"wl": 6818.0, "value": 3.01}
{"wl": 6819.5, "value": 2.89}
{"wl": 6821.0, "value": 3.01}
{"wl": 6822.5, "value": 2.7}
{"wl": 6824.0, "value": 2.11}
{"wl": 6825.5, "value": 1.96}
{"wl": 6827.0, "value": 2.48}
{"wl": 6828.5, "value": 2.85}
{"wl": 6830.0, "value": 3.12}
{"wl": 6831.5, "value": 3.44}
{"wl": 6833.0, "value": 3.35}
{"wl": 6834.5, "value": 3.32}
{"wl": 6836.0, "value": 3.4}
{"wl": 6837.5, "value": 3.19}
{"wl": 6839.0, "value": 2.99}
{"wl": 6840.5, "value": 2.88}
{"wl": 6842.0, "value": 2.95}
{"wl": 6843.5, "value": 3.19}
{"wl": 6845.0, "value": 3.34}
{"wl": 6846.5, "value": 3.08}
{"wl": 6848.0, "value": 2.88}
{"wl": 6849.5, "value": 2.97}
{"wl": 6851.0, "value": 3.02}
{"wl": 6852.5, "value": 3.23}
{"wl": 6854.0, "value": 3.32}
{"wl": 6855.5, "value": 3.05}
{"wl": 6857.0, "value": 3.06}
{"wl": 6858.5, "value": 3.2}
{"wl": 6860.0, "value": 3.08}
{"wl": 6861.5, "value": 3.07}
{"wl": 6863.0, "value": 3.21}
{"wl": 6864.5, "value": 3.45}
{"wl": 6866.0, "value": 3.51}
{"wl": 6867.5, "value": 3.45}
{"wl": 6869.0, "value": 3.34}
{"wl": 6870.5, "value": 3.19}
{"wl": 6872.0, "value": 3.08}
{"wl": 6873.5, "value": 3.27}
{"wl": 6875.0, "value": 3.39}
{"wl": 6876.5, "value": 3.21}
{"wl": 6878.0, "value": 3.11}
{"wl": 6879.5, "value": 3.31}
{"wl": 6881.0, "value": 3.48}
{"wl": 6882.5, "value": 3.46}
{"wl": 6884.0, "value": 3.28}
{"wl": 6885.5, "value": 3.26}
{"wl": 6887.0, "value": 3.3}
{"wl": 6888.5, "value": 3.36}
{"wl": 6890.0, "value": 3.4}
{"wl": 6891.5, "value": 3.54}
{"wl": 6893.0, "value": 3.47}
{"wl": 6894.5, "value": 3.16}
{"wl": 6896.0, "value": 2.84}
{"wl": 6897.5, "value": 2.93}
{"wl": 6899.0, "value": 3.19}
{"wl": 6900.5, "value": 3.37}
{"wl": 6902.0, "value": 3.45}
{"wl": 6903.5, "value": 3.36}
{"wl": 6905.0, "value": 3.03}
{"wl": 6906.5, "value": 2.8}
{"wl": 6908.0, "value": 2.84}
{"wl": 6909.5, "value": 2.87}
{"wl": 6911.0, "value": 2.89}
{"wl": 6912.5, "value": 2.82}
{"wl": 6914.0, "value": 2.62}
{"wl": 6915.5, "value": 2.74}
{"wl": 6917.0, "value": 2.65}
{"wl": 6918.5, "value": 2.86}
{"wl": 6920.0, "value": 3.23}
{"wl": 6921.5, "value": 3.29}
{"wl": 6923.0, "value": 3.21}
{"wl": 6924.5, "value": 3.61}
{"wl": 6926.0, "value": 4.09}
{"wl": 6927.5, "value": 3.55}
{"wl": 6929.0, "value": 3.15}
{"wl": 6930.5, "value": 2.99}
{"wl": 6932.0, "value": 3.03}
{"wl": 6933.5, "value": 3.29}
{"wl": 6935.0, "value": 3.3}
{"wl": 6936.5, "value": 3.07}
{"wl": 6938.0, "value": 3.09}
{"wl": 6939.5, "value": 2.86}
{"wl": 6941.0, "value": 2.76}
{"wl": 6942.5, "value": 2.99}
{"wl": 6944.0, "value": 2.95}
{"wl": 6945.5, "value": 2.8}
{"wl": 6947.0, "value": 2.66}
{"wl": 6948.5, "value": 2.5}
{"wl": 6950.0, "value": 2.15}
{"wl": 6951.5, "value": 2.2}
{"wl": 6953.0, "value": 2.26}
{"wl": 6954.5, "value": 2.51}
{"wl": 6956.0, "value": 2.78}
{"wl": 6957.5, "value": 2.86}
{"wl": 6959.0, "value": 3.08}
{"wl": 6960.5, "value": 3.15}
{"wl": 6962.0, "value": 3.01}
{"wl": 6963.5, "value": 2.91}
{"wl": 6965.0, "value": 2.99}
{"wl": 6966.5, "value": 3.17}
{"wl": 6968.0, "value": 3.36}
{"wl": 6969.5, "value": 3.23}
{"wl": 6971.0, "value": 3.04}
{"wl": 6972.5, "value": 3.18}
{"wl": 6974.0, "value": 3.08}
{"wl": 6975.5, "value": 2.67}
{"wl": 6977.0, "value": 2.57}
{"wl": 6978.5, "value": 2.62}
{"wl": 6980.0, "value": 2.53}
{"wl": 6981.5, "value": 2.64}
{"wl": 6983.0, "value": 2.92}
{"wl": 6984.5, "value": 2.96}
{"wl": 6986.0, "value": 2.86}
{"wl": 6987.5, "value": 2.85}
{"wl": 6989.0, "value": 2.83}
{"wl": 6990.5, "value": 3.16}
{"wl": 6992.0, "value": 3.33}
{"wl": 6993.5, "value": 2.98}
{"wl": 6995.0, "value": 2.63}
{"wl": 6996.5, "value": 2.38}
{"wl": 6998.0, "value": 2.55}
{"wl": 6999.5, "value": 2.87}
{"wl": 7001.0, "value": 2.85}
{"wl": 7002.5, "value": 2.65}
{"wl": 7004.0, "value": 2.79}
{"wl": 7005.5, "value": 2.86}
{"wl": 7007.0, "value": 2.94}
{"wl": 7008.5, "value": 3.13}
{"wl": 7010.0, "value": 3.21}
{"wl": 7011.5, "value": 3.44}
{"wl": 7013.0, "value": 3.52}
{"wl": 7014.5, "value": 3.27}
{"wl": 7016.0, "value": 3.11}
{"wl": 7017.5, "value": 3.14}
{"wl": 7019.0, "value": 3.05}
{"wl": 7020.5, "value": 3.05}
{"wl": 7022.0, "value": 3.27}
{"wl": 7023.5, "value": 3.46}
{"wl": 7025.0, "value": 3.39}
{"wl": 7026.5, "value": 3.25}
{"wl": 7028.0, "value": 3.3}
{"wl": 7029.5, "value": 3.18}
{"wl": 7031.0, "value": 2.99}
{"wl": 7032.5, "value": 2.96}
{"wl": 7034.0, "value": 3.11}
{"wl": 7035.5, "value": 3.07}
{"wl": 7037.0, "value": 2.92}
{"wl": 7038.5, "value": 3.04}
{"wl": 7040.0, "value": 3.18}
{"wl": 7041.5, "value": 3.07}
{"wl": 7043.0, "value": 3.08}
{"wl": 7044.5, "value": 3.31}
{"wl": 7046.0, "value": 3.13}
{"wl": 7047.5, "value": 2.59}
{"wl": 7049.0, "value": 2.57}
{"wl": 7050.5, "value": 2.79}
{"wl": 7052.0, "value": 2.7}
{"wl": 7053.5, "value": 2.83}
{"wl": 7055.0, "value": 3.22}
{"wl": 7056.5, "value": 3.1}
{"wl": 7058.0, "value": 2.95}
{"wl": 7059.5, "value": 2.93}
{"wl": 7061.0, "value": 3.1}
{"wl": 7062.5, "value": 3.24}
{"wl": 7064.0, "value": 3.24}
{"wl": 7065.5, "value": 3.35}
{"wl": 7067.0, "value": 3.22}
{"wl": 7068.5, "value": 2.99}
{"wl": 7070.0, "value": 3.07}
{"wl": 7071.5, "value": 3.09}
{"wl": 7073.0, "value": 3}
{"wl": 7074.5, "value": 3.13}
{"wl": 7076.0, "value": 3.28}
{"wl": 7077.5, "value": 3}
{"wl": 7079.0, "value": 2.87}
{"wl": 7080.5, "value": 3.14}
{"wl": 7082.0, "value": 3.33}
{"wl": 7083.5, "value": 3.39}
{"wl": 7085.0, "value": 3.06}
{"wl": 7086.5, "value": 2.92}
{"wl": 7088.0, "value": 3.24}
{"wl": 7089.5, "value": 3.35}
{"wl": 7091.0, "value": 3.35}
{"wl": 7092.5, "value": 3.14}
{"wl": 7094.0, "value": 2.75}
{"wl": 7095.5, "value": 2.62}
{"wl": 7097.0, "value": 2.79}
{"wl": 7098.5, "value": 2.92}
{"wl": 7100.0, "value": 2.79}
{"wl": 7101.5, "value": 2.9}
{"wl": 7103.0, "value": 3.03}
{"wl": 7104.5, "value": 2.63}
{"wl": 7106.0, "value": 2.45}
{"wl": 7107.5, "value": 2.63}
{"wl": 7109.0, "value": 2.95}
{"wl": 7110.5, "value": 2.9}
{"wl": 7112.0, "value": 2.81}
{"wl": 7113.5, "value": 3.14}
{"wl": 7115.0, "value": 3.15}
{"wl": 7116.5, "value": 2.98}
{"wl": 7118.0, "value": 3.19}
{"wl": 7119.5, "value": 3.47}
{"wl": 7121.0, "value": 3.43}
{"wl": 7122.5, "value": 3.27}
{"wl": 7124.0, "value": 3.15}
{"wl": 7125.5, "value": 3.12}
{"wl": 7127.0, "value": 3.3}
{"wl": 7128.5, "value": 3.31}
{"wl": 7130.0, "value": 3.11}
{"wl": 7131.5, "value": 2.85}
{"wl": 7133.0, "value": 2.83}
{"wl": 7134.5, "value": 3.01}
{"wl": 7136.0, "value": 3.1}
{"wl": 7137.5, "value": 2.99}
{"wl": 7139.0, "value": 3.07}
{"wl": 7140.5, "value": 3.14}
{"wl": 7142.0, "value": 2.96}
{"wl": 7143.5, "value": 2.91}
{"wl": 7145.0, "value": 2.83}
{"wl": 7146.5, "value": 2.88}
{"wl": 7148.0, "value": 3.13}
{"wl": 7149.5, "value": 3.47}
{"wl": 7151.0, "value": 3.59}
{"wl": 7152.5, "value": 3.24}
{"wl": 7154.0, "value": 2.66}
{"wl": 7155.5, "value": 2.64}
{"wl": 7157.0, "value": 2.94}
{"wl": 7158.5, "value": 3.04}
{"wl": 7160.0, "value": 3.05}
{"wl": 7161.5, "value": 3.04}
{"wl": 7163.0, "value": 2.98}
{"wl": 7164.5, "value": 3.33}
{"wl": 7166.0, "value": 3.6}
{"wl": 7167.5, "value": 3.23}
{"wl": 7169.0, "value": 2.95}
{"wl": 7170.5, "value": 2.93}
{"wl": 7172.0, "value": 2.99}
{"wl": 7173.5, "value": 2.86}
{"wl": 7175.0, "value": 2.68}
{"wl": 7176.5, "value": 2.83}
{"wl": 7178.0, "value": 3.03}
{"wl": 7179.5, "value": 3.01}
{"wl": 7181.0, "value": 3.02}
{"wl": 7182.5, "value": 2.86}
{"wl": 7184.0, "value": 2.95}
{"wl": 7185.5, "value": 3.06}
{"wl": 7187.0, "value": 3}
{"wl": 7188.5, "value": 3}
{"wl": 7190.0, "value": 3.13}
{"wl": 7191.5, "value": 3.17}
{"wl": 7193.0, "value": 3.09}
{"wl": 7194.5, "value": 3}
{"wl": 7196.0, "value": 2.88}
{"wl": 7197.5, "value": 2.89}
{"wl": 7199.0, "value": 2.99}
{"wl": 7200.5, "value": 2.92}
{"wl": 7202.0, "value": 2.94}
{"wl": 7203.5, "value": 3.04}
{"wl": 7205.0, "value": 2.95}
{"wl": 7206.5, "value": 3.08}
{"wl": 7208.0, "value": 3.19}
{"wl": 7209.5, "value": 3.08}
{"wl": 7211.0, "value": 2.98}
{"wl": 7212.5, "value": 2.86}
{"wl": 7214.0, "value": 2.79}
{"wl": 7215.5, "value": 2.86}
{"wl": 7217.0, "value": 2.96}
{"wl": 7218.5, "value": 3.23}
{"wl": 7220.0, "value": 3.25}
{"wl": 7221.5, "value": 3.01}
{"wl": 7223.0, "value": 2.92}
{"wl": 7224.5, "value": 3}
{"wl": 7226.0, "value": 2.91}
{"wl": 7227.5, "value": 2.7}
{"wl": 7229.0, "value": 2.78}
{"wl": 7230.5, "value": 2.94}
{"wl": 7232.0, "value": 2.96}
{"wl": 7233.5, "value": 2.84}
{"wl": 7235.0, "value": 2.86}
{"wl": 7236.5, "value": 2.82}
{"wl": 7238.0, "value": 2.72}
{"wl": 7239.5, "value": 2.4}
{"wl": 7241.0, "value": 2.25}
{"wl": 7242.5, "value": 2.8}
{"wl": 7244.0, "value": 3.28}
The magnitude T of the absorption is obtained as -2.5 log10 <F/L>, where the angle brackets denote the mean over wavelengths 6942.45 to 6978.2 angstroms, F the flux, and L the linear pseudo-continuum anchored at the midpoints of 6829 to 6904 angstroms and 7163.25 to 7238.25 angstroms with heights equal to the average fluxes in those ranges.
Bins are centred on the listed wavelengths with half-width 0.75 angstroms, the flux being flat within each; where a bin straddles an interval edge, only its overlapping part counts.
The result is 0.12 mag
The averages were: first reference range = 3.23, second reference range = 2.98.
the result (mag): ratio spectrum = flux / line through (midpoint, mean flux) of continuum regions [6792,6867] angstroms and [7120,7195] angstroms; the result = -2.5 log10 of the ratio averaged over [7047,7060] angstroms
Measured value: 0.08 mag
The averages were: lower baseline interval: 3.1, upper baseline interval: 3.06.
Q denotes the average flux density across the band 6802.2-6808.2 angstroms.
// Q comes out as 3.43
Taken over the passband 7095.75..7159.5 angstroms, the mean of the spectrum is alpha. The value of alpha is 3.01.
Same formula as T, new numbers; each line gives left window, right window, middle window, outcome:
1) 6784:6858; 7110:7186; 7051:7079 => 0.00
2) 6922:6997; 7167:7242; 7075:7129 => -0.04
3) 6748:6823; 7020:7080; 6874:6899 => -0.05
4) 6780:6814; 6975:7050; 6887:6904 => -0.06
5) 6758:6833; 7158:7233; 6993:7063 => 0.01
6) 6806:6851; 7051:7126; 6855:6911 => -0.06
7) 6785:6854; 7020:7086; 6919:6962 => 0.04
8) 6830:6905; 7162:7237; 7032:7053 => 0.05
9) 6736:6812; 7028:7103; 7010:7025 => -0.07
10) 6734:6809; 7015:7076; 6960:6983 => 0.06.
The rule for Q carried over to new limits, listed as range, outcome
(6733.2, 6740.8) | 2.95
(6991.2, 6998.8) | 2.78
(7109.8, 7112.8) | 2.86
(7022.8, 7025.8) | 3.42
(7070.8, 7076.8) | 3.12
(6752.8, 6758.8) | 3.26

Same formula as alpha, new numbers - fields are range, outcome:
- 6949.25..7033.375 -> 2.95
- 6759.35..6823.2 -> 3.16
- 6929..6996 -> 2.88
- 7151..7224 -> 3.01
